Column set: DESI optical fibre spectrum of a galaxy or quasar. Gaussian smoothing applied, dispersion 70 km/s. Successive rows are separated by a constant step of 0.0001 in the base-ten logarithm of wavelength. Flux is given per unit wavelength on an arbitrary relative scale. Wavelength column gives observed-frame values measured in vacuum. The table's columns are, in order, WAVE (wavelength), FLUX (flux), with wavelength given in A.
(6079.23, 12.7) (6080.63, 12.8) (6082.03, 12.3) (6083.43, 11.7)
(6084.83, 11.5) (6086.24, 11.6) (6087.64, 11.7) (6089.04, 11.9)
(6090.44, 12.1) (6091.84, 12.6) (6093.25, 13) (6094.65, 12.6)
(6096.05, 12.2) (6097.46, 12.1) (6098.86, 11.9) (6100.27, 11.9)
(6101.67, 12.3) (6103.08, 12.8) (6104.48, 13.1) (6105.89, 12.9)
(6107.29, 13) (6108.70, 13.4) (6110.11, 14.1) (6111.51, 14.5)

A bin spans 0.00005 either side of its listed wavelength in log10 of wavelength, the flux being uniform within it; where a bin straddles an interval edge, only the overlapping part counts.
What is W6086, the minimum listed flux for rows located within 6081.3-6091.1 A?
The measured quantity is 11.5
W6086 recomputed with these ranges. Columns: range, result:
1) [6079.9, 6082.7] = 12.3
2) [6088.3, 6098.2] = 11.9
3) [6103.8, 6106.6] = 12.9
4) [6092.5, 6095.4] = 12.6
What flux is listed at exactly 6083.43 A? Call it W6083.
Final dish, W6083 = 11.7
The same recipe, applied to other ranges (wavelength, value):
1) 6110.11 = 14.1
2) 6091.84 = 12.6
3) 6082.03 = 12.3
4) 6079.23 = 12.7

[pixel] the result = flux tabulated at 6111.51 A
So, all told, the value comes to 14.5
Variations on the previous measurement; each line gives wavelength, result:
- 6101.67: 12.3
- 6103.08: 12.8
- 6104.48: 13.1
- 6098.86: 11.9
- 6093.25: 13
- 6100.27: 11.9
